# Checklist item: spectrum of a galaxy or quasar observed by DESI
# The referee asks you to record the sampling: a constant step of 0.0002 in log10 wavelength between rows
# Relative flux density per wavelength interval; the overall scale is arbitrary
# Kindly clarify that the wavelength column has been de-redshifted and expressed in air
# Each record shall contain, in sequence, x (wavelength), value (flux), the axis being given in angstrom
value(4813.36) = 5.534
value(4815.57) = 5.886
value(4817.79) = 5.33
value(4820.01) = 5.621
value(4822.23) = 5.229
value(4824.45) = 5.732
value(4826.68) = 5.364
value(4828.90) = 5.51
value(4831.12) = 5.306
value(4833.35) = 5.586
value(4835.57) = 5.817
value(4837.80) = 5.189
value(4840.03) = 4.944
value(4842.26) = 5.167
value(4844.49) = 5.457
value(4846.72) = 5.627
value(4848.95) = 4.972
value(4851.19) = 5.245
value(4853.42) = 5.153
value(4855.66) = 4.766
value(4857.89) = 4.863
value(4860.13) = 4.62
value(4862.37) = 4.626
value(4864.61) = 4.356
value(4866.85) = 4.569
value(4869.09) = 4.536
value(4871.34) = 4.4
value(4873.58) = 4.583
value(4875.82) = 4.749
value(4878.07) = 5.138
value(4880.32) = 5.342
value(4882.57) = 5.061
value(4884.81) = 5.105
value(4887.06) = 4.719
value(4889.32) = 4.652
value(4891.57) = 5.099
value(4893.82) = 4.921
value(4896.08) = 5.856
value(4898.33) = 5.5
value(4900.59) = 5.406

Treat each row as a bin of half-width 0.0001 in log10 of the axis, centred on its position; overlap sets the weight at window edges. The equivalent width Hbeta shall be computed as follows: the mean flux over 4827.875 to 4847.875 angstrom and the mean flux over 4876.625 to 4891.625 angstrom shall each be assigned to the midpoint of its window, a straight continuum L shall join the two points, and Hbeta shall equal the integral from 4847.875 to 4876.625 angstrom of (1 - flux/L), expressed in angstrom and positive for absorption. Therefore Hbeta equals 2.6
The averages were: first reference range 5.4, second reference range 5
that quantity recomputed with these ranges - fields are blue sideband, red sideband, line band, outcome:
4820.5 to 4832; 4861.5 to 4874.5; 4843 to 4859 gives -0.9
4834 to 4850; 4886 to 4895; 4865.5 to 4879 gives 1.0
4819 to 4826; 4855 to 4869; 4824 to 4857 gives -1.3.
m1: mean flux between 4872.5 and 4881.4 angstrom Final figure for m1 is 4.95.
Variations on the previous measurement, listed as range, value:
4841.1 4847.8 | 5.41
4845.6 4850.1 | 5.3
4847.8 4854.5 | 5.13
